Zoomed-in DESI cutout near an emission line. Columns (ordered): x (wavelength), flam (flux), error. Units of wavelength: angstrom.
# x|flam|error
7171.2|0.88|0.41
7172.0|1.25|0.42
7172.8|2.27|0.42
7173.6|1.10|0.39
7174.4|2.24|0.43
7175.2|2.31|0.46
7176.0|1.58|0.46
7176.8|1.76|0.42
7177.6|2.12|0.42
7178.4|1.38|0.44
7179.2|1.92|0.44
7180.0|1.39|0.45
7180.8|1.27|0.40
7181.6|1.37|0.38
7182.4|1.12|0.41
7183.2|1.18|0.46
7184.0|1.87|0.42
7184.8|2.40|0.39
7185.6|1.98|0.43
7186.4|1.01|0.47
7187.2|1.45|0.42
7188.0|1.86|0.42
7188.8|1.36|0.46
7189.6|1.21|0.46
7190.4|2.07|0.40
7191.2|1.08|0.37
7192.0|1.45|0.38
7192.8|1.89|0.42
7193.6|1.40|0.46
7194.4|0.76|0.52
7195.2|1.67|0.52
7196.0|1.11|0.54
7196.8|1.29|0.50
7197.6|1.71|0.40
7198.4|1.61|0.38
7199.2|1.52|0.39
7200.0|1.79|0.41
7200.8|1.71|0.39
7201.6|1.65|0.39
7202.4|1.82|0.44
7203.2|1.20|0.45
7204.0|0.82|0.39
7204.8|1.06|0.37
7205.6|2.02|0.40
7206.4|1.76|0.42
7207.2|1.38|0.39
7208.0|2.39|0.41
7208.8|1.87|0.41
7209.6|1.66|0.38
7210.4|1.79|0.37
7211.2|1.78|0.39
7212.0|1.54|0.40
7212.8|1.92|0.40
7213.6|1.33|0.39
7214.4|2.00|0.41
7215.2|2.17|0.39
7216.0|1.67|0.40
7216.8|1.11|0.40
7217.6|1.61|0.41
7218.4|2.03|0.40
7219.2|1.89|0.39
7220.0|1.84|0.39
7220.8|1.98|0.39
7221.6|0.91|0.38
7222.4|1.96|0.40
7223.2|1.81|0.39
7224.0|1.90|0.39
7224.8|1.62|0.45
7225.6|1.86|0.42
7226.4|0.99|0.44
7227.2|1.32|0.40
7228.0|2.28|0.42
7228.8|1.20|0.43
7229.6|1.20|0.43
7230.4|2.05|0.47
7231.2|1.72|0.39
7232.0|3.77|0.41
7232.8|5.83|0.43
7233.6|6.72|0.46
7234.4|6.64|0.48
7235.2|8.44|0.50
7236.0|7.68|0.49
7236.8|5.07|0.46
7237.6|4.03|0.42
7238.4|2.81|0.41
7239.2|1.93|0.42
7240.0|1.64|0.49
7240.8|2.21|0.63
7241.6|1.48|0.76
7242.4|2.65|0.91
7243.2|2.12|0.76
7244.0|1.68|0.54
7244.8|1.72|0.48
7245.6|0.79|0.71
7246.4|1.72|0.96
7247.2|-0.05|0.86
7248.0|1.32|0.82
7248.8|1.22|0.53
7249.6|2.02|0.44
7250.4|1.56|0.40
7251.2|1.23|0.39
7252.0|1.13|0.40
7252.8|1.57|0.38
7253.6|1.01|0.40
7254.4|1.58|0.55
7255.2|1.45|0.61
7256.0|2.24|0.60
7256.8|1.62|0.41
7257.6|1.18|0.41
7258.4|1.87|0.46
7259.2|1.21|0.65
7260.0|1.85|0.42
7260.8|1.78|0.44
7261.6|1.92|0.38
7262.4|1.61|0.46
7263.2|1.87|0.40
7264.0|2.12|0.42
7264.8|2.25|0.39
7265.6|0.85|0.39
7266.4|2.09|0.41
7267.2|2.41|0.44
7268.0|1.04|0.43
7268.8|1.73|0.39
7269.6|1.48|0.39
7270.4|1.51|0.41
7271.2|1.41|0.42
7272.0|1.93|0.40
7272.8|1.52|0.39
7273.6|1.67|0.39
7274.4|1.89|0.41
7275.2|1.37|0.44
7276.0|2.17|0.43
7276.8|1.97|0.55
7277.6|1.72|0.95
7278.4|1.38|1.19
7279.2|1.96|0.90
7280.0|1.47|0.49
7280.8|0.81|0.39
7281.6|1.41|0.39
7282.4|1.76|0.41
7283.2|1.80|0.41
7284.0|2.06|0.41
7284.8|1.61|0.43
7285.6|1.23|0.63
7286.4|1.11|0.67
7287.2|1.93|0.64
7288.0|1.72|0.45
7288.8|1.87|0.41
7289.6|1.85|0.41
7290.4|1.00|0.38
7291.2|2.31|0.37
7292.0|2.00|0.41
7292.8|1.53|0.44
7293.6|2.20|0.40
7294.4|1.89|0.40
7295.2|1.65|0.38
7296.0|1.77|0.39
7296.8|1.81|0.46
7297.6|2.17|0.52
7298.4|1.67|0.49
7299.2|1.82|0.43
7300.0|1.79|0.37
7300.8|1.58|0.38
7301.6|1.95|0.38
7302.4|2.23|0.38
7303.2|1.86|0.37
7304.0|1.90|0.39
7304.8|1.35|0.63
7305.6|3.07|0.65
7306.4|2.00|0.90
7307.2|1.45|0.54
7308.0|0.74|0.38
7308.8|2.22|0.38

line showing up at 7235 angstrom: H-beta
